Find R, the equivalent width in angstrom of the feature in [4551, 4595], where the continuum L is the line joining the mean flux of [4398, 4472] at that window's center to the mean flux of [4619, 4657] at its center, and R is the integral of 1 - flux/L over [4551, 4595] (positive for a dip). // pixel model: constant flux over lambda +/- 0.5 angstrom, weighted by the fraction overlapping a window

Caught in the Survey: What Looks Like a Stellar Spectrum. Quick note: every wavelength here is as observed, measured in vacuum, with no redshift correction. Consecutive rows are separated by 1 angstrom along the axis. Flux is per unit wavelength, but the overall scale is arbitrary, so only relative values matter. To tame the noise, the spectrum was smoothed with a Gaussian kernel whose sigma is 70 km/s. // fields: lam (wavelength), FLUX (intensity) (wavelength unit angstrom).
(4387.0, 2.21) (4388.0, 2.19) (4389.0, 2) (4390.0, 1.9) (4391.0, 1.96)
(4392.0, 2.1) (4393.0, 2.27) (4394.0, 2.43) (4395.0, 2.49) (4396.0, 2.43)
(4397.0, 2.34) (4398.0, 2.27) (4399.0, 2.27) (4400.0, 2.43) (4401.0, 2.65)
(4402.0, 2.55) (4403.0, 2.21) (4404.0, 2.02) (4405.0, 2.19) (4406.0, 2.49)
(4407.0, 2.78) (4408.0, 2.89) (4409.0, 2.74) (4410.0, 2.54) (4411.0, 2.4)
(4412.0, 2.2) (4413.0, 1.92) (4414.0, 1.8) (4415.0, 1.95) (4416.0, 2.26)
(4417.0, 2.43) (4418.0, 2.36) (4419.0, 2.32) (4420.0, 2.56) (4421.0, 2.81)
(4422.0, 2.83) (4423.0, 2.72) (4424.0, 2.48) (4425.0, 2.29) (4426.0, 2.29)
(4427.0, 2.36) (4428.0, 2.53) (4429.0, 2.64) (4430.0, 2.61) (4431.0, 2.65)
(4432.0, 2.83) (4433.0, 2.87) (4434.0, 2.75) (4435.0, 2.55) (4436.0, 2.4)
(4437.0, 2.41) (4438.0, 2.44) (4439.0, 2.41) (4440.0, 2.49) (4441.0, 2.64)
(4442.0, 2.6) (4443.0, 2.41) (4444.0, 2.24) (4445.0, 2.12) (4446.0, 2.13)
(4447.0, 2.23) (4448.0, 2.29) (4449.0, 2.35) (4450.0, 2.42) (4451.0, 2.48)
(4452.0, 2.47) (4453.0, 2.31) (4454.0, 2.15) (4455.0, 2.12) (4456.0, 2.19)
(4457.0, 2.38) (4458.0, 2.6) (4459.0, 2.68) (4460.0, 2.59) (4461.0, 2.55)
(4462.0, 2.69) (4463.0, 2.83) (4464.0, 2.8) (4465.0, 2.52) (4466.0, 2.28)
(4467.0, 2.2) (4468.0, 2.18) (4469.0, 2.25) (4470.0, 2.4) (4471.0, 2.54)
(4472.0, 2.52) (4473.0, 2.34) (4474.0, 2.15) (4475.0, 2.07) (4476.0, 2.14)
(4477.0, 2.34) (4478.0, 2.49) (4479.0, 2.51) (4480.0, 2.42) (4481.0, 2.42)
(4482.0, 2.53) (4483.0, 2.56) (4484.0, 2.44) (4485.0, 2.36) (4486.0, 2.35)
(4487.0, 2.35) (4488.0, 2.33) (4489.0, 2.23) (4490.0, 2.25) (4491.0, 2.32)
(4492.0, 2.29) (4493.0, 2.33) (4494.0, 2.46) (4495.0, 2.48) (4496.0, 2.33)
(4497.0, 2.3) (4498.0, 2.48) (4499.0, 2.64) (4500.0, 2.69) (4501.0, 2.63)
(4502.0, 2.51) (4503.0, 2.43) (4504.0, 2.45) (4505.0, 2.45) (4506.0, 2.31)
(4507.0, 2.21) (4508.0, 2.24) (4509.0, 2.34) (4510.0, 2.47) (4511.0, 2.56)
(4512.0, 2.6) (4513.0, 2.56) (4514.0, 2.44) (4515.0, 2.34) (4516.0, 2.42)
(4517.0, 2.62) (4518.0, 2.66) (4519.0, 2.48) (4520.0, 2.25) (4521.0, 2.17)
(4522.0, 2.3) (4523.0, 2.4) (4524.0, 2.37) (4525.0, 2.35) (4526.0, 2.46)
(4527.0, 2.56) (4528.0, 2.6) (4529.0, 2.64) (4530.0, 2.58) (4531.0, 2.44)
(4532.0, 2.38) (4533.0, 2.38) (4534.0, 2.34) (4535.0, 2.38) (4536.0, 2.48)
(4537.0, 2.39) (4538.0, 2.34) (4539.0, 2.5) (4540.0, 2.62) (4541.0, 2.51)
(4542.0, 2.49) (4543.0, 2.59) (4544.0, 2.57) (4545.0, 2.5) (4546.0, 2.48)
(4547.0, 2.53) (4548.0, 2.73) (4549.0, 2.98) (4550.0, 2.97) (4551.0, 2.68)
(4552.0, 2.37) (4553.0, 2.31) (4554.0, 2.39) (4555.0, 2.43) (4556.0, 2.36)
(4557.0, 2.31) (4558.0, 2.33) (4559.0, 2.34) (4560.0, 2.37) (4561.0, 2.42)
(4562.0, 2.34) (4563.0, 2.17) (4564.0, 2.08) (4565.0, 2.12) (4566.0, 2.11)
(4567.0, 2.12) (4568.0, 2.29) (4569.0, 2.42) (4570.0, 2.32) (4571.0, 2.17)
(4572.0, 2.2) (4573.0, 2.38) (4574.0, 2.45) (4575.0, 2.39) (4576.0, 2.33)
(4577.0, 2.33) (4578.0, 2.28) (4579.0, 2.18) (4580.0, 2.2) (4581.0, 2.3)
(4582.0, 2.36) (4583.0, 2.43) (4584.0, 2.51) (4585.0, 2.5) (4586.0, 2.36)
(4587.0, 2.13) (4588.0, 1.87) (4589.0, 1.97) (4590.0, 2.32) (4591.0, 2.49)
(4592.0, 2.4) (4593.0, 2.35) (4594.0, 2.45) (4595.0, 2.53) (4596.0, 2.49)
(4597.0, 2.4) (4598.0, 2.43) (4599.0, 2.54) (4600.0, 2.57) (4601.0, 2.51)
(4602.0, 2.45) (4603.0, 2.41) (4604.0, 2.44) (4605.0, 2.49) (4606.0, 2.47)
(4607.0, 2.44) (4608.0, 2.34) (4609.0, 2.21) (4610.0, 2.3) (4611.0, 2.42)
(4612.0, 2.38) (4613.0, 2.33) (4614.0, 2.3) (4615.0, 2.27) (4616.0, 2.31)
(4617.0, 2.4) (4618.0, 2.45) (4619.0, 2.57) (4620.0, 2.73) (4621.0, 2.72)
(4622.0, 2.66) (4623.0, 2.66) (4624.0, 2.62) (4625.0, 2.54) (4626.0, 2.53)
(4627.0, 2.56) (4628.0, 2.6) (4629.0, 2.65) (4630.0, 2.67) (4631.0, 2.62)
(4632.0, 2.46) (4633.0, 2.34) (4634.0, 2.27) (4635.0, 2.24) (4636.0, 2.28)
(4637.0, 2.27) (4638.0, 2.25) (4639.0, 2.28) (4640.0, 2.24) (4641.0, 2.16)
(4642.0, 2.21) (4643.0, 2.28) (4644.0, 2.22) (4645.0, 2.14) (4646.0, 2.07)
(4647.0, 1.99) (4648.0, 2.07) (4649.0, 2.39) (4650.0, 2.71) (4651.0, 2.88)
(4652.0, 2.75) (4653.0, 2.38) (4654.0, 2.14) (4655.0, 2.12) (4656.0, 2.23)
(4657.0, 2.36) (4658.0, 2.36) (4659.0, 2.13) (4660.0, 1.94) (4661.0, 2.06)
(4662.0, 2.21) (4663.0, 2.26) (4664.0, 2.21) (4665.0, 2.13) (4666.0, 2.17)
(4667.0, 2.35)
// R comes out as 2.0 angstrom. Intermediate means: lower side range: 2.44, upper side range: 2.41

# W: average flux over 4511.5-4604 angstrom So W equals 2.41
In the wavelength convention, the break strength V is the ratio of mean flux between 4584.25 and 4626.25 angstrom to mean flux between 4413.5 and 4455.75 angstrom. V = 1.00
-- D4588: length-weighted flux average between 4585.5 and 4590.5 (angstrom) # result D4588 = 2.13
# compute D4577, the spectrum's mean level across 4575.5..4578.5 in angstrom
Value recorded 2.31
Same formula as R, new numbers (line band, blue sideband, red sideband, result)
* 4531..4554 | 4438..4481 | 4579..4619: -1.33 angstrom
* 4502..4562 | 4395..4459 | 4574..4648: -1.54 angstrom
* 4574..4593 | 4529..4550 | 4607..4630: 1.51 angstrom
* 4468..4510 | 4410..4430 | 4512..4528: 0.61 angstrom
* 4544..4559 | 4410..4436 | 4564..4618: -0.97 angstrom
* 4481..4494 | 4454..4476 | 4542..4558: 0.41 angstrom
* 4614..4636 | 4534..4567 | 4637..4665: -1.93 angstrom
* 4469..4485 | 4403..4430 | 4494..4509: 0.29 angstrom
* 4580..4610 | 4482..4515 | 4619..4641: 1.01 angstrom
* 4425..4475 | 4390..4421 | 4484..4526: -1.46 angstrom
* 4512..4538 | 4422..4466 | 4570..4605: -0.33 angstrom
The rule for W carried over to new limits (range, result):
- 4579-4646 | 2.39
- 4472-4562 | 2.44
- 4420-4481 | 2.45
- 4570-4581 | 2.29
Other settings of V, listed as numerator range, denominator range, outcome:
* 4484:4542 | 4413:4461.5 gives 1.00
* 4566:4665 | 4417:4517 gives 0.97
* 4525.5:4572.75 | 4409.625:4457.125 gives 1.01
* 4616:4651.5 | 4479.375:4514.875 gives 1.00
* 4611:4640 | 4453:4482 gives 1.02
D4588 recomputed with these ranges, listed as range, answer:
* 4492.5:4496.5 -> 2.4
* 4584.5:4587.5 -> 2.33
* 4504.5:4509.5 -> 2.31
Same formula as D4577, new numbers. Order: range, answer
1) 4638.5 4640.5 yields 2.26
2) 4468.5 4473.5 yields 2.41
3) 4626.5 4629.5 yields 2.6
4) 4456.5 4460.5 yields 2.56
